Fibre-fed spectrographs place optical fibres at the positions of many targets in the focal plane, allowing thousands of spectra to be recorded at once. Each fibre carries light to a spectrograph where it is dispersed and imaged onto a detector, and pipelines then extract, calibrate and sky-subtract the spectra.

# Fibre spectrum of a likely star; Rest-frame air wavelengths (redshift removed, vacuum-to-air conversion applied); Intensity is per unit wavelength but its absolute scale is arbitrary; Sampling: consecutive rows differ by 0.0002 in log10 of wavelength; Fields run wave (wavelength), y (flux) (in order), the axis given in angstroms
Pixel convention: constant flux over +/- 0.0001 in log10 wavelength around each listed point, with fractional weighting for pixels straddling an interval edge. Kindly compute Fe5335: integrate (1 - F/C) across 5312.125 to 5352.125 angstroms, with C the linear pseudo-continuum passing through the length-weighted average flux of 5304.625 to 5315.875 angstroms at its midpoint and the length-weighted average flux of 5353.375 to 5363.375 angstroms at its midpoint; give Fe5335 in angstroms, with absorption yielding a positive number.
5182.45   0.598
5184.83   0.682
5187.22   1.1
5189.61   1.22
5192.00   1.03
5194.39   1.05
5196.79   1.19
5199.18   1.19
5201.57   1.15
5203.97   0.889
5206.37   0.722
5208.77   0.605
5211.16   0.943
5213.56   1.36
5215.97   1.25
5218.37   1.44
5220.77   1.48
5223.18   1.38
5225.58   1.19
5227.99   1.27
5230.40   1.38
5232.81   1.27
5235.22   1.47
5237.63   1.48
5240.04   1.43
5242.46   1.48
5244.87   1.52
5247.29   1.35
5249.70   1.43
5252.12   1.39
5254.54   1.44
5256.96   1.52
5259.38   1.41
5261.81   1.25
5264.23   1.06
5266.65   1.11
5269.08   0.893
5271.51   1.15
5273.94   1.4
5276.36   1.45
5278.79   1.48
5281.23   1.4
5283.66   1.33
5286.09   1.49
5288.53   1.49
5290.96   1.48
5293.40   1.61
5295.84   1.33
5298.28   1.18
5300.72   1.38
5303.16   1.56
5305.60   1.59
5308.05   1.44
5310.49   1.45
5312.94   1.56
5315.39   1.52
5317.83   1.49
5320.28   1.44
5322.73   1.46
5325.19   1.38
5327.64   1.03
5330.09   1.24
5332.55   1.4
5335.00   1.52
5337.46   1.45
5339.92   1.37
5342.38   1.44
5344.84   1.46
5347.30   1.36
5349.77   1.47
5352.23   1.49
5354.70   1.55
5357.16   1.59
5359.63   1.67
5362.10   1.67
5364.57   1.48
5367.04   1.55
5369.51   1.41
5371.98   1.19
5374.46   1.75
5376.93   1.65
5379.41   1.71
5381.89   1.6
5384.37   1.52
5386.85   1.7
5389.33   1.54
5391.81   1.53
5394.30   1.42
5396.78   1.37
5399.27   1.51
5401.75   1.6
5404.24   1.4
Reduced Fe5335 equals 3.7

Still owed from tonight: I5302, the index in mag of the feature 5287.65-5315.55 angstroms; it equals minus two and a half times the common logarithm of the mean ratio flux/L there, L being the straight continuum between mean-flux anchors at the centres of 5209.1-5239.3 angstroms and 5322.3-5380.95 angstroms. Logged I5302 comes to -0.04 mag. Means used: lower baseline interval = 1.31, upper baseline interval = 1.47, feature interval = 1.46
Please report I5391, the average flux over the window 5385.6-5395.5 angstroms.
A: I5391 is 1.55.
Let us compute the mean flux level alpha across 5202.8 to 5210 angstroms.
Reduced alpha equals 0.74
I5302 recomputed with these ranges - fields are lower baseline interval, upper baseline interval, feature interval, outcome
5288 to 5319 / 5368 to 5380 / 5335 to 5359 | 0.03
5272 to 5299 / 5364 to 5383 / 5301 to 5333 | 0.03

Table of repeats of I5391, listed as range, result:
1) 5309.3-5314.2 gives 1.5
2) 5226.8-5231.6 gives 1.32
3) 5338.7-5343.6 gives 1.4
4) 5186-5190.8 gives 1.16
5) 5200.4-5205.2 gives 1.02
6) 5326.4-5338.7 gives 1.33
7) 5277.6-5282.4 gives 1.44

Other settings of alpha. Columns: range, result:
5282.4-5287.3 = 1.41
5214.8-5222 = 1.39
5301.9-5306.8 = 1.57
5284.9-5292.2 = 1.49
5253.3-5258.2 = 1.48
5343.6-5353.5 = 1.44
